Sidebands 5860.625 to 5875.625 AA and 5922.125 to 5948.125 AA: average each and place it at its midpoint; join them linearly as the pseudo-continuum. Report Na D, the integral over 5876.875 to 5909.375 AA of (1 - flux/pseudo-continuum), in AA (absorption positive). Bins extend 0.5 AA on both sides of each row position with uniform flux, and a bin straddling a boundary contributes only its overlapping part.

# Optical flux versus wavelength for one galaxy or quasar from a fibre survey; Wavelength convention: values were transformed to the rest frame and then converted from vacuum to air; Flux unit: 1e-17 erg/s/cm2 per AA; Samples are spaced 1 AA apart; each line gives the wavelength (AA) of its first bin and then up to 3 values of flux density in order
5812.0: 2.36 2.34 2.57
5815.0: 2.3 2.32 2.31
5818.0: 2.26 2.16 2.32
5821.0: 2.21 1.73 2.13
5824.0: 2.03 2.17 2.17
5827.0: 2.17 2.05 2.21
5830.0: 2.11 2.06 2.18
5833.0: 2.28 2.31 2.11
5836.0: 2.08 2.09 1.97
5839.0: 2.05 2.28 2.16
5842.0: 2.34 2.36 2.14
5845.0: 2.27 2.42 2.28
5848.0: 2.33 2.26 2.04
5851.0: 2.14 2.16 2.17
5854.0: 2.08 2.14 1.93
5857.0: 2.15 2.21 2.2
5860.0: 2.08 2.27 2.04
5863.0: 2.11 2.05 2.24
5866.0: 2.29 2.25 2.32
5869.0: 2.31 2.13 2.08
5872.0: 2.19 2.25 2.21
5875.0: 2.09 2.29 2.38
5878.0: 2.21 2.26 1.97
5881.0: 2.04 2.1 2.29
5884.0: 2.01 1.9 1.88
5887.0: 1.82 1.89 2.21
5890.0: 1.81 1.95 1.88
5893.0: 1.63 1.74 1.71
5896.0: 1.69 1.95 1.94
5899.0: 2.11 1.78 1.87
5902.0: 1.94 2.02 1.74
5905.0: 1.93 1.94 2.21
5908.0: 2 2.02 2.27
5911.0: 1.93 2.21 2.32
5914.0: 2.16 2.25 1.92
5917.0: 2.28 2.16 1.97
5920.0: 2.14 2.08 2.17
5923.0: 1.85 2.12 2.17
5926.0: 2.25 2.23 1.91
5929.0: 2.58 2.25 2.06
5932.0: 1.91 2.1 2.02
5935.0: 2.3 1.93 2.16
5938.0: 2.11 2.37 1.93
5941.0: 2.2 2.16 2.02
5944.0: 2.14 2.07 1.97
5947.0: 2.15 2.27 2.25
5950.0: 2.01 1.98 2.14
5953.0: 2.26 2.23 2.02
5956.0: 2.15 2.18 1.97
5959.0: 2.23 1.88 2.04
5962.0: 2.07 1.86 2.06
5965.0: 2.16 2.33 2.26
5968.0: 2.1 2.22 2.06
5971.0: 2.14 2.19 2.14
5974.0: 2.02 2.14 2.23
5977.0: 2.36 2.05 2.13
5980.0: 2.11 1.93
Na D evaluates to 3.1 AA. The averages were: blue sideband 2.19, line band 1.96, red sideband 2.12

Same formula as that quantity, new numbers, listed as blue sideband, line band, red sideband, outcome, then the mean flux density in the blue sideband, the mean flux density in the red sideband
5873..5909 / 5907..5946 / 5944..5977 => -1.28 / 1.99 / 2.12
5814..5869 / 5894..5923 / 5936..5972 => 1.69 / 2.18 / 2.12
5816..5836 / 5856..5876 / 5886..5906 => -1.83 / 2.16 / 1.88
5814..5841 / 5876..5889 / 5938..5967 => 0.39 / 2.16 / 2.11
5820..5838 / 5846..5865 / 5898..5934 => -0.41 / 2.12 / 2.08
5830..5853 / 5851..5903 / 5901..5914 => 1.23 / 2.19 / 2.04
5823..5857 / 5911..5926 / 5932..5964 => -0.06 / 2.17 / 2.1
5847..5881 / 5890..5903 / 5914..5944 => 1.79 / 2.18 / 2.12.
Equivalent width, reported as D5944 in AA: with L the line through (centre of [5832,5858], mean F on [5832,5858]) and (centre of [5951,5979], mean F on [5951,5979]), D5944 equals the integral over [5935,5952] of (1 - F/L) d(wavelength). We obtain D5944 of 0.2 AA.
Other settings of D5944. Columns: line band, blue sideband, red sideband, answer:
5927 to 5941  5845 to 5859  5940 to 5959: -0.02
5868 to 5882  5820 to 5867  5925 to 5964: -0.27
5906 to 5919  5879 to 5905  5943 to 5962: -0.96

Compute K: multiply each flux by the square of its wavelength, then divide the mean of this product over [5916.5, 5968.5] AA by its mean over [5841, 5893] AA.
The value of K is 1.02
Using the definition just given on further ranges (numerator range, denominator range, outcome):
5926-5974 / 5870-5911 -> 1.08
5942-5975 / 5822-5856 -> 1.02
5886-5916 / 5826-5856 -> 0.92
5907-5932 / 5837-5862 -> 1.00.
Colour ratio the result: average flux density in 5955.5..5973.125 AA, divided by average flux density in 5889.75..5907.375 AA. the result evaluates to 1.12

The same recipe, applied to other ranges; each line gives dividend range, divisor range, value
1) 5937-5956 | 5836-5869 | 0.98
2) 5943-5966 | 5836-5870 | 0.96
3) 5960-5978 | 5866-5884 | 0.97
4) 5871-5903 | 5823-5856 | 0.92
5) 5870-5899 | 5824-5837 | 0.94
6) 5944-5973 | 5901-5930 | 1.01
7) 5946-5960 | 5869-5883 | 0.98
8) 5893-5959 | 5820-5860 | 0.96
